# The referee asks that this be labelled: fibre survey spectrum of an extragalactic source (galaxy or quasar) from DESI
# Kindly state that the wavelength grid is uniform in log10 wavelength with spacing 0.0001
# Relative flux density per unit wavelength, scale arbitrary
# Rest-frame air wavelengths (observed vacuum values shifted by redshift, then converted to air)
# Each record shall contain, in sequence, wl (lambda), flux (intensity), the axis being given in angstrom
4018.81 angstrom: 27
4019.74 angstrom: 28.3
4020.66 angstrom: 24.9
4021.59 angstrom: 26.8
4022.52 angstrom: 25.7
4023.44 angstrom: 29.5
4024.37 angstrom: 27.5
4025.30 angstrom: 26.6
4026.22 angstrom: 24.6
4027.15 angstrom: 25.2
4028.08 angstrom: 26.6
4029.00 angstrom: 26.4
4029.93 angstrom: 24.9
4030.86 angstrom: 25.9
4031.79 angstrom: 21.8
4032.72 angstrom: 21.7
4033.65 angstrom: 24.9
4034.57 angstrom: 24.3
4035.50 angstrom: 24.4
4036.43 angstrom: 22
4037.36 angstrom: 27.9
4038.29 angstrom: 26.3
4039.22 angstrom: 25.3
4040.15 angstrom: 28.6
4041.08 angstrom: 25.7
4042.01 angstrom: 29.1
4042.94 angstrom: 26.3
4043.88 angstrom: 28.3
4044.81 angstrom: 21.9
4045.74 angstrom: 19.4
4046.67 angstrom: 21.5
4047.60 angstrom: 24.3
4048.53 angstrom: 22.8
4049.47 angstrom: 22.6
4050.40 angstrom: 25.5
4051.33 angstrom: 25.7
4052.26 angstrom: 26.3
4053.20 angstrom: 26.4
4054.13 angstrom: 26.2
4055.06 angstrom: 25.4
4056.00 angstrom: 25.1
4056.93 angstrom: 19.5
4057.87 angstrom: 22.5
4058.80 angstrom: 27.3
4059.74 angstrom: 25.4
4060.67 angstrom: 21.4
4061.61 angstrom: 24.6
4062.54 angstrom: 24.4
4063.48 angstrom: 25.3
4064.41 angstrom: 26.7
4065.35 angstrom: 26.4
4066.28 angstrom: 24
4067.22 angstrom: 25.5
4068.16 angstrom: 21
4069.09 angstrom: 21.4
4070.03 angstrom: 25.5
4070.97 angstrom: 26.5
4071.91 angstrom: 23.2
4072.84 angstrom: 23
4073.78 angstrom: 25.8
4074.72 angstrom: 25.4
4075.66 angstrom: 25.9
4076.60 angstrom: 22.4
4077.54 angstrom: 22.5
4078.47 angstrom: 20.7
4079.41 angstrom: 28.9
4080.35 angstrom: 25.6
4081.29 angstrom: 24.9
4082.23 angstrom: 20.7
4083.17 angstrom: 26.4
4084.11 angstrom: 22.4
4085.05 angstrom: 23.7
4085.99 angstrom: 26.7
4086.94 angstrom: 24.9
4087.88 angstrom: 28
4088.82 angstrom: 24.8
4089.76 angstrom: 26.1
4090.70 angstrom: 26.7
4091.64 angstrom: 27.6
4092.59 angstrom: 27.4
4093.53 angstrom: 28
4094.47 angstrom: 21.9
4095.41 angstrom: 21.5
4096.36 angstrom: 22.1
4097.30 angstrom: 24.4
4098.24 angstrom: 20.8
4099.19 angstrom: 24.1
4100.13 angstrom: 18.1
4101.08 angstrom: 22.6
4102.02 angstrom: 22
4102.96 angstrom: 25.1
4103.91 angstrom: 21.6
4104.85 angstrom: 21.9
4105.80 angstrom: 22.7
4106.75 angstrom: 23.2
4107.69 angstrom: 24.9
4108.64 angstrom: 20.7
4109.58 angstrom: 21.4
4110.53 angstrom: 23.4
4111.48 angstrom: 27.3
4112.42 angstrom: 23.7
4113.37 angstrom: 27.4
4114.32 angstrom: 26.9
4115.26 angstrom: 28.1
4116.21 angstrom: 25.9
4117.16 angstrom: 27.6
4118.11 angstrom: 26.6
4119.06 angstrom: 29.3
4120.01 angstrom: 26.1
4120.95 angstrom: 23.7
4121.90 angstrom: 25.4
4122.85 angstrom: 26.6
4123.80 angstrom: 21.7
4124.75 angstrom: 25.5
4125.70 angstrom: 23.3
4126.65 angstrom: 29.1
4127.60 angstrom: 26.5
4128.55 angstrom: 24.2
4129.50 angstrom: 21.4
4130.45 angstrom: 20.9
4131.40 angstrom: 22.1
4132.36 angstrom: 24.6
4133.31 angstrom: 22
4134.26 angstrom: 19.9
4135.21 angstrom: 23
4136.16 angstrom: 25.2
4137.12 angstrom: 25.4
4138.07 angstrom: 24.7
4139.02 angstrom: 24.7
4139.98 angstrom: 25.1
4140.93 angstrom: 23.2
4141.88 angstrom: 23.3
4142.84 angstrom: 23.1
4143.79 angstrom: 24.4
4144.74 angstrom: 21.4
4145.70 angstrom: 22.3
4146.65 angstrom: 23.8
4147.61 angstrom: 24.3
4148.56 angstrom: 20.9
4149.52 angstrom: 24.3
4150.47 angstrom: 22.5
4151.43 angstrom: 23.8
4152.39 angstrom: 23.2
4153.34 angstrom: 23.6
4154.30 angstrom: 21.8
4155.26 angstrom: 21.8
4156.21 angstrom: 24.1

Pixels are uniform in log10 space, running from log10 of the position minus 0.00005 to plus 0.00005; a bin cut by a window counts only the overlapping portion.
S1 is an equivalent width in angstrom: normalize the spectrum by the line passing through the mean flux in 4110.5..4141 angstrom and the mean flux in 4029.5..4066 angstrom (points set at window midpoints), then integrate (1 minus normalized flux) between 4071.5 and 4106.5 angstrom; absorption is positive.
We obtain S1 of 1.1 angstrom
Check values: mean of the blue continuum 24.7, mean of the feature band 24.1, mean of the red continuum 24.9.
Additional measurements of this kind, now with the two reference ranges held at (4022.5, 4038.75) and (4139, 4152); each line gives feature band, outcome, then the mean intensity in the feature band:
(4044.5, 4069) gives 0.8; 24.1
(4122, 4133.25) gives -0.2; 24.1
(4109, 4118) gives -0.7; 25.7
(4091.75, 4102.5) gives 0.5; 23.1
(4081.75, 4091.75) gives -0.3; 25.2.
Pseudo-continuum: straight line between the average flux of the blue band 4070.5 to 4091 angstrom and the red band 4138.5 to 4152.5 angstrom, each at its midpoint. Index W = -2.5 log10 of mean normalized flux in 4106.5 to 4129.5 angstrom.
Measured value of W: -0.060 mag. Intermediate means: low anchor 24.8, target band 25.3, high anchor 23.4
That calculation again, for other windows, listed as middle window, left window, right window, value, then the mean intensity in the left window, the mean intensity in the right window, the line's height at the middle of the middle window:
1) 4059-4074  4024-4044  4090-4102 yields 0.01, 25.6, 23.7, 24.6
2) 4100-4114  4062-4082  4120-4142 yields 0.05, 24.5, 24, 24.2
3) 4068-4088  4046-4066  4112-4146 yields 0.01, 24.5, 24.6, 24.5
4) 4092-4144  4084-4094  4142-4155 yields 0.02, 26.1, 23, 24.6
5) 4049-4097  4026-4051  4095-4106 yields -0.06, 24.8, 22.2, 23.3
